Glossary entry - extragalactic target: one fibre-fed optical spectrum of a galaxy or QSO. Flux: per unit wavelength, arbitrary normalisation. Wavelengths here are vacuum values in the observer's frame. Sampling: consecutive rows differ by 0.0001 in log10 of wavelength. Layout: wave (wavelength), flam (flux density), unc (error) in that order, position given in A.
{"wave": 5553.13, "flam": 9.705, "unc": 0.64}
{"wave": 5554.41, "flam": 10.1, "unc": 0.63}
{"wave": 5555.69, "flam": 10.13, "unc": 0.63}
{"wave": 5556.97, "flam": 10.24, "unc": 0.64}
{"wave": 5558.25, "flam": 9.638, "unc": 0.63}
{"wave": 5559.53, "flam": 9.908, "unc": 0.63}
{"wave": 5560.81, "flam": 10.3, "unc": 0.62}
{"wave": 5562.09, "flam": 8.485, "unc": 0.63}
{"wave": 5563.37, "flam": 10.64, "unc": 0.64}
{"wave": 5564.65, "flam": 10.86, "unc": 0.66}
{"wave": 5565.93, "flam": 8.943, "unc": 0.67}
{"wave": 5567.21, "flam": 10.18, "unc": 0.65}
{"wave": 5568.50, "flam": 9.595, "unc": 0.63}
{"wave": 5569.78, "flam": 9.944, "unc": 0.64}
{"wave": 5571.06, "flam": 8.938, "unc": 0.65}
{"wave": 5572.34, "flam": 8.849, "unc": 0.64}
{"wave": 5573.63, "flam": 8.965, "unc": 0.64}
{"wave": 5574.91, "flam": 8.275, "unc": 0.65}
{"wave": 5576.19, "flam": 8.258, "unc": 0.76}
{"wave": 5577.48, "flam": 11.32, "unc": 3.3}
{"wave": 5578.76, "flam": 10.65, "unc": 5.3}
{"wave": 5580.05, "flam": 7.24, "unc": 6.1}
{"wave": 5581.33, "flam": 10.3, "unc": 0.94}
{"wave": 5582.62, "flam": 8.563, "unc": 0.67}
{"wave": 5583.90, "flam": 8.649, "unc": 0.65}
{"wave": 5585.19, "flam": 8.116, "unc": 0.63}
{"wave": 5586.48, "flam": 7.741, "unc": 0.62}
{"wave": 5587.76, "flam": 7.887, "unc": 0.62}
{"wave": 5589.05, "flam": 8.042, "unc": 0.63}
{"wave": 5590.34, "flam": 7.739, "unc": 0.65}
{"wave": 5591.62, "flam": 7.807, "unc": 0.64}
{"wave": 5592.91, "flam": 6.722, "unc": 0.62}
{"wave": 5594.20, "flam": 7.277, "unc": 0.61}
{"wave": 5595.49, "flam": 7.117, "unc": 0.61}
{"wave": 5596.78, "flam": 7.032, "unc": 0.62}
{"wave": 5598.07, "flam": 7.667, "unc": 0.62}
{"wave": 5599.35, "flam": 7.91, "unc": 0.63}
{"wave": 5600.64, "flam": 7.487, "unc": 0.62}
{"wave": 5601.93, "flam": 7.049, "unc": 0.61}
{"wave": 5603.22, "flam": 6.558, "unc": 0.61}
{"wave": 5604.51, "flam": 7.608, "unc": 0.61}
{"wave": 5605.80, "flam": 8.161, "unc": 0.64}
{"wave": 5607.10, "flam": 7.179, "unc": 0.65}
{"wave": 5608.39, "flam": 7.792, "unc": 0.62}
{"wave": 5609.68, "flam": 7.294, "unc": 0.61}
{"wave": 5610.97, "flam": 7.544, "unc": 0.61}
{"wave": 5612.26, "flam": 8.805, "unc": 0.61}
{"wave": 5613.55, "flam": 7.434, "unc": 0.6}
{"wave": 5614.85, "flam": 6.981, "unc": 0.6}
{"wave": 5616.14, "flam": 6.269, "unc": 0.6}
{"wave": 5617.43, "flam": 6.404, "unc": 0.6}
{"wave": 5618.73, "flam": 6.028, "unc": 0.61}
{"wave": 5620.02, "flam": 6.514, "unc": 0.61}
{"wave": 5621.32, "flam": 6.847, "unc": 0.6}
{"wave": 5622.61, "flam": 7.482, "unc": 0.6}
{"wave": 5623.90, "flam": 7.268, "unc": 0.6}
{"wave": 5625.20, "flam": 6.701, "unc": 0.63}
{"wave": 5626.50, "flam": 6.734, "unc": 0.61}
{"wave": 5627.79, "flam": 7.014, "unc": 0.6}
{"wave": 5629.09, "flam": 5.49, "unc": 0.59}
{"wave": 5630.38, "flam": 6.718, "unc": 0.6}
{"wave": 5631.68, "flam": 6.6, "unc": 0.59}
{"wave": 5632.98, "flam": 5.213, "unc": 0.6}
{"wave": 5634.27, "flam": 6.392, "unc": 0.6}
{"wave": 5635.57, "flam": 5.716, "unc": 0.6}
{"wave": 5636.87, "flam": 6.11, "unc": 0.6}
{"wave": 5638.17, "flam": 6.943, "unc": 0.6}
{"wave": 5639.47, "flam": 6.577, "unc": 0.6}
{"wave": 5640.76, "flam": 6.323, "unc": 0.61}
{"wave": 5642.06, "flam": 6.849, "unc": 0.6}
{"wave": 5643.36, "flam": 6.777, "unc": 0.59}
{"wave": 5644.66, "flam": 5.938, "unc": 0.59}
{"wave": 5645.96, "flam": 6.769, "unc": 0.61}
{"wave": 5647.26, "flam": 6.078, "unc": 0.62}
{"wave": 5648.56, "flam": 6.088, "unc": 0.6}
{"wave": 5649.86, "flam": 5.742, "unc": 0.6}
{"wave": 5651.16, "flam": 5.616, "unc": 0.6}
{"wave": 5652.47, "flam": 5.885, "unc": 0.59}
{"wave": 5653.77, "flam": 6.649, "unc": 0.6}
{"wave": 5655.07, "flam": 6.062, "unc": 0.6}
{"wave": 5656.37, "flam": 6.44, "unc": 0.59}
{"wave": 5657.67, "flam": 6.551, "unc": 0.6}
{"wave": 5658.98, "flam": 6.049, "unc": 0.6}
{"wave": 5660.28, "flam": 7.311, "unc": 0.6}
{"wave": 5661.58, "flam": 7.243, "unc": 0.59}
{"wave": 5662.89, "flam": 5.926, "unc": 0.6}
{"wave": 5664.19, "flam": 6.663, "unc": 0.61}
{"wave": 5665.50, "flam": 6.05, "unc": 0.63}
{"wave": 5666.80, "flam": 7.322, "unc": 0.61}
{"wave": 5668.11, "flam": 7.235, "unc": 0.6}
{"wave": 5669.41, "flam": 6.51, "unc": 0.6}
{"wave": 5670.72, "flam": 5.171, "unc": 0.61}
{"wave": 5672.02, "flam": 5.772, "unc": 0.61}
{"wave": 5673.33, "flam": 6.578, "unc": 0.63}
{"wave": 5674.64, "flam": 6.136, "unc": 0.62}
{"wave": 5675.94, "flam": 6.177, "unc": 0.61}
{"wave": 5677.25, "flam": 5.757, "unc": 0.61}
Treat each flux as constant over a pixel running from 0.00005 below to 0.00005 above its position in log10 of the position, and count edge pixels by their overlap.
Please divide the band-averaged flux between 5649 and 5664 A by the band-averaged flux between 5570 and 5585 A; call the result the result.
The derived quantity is 0.7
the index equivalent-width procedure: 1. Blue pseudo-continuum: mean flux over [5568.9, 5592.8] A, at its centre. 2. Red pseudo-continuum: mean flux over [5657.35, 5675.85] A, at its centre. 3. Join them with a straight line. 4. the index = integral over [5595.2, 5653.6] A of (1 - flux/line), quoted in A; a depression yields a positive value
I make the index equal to 6.2 A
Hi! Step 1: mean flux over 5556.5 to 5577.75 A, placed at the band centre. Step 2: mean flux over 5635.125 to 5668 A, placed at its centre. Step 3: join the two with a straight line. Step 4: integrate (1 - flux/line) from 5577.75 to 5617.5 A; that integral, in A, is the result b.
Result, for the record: 3.18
